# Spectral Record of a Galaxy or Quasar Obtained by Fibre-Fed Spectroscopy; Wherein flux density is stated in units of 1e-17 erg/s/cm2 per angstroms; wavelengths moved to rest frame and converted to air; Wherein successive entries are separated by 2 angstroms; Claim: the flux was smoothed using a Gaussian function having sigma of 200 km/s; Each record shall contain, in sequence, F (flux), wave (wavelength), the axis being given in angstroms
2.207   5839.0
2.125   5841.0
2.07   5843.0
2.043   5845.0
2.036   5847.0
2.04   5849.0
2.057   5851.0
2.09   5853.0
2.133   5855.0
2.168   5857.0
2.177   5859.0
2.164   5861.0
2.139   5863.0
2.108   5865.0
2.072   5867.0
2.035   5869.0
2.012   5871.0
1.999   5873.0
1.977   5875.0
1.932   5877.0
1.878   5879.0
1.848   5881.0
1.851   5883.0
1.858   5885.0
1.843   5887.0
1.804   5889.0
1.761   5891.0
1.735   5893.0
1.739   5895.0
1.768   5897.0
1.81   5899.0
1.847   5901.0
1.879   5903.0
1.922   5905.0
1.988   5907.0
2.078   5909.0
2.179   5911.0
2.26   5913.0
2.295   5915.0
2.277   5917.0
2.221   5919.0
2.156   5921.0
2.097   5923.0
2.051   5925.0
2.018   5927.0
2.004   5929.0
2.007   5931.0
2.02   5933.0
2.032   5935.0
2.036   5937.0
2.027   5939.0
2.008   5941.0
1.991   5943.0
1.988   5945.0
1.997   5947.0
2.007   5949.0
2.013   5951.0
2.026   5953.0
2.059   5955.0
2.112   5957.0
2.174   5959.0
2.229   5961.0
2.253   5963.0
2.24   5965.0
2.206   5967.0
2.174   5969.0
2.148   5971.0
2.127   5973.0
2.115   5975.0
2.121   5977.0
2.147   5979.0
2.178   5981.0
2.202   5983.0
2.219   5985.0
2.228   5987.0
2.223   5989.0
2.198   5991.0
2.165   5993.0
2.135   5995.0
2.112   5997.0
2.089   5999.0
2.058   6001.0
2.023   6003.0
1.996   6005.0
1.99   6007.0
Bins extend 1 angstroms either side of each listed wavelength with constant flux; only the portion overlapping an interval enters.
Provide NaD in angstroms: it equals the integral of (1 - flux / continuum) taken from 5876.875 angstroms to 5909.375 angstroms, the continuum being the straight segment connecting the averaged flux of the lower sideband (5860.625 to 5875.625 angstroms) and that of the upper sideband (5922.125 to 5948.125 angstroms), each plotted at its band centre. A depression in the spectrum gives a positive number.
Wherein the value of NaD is 3.1 angstroms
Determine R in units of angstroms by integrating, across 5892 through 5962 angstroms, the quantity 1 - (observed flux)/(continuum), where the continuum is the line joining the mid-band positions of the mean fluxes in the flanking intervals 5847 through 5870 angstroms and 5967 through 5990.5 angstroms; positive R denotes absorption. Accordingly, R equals 3.7 angstroms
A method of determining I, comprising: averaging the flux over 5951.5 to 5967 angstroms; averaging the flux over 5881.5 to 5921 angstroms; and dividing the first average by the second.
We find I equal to 1.10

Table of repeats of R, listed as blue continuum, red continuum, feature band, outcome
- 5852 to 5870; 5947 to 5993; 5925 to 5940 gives 0.8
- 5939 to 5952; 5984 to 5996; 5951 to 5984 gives -0.9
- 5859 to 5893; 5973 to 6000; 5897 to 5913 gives 0.4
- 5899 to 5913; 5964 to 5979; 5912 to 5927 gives -1.2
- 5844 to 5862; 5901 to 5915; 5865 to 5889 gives 1.6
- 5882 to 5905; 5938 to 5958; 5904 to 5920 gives -2.3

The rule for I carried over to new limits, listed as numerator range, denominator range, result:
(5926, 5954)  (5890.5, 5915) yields 1.04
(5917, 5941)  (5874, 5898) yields 1.13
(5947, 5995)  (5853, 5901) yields 1.10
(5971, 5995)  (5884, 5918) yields 1.12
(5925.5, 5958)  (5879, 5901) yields 1.12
